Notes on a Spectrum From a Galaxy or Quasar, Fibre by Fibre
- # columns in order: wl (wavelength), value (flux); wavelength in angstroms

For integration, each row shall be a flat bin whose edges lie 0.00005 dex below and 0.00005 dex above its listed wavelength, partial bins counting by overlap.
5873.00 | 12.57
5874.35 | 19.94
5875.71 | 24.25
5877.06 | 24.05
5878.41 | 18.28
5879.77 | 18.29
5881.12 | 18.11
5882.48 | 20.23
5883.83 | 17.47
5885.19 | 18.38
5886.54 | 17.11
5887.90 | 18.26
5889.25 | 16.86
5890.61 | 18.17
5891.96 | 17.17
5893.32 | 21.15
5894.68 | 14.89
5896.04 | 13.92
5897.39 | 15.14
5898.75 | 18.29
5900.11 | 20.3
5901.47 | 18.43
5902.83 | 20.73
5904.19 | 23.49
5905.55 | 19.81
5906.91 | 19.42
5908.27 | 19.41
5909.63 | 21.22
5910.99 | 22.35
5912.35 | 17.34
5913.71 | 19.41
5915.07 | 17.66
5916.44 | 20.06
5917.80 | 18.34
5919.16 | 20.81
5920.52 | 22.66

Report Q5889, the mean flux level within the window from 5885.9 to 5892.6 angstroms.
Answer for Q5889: 17.5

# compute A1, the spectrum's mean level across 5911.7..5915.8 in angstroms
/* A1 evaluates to 18.1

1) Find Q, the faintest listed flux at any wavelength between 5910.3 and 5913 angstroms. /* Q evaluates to 17.34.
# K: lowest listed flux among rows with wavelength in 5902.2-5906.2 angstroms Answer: 19.81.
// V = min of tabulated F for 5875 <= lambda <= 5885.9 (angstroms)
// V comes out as 17.47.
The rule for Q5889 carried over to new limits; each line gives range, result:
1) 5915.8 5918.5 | 19.2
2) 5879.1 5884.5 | 18.5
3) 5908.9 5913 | 20.3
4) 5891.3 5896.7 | 16.8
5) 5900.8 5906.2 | 20.6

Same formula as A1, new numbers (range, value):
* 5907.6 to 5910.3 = 20.3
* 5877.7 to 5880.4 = 18.3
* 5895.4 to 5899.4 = 15.8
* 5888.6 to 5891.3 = 17.5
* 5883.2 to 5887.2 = 17.7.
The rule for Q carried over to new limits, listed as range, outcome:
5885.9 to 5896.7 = 13.92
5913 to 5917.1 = 17.66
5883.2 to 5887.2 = 17.11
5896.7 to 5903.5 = 15.14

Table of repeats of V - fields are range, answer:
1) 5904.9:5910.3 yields 19.41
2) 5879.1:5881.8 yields 18.11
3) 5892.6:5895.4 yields 14.89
